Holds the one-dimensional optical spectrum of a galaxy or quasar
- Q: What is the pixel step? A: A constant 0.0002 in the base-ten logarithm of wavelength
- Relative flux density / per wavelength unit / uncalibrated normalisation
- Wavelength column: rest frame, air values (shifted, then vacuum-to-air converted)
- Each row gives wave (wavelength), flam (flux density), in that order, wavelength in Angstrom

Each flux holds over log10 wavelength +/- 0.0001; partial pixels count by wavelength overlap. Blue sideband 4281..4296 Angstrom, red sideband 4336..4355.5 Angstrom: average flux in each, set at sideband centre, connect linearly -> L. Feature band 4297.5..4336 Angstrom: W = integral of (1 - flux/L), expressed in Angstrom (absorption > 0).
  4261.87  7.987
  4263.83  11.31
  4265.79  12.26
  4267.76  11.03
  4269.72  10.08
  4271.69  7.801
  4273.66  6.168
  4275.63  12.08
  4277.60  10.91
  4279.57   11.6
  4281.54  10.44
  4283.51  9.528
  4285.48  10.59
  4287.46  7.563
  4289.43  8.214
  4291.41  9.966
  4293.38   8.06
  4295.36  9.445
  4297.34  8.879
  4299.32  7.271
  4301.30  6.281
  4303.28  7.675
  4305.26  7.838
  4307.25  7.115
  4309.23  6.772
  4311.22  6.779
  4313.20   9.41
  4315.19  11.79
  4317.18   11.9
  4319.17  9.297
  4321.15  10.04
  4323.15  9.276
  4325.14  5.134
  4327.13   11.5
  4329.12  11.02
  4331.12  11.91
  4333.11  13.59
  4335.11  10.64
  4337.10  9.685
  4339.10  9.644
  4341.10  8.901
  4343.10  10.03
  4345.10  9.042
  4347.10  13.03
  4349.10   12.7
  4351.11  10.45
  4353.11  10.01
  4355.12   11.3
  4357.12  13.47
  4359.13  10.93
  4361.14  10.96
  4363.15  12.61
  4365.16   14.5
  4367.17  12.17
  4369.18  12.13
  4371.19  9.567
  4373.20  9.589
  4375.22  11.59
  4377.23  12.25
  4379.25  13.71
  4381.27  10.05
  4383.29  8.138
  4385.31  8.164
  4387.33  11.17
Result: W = 2.5 Angstrom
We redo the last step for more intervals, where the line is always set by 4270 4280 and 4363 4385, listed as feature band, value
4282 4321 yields 5.3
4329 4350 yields -0.4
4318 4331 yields 1.1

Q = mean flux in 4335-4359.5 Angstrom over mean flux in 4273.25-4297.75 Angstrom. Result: 1.1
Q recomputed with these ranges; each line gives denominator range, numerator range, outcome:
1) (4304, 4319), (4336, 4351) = 1.19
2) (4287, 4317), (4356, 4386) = 1.37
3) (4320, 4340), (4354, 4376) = 1.14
